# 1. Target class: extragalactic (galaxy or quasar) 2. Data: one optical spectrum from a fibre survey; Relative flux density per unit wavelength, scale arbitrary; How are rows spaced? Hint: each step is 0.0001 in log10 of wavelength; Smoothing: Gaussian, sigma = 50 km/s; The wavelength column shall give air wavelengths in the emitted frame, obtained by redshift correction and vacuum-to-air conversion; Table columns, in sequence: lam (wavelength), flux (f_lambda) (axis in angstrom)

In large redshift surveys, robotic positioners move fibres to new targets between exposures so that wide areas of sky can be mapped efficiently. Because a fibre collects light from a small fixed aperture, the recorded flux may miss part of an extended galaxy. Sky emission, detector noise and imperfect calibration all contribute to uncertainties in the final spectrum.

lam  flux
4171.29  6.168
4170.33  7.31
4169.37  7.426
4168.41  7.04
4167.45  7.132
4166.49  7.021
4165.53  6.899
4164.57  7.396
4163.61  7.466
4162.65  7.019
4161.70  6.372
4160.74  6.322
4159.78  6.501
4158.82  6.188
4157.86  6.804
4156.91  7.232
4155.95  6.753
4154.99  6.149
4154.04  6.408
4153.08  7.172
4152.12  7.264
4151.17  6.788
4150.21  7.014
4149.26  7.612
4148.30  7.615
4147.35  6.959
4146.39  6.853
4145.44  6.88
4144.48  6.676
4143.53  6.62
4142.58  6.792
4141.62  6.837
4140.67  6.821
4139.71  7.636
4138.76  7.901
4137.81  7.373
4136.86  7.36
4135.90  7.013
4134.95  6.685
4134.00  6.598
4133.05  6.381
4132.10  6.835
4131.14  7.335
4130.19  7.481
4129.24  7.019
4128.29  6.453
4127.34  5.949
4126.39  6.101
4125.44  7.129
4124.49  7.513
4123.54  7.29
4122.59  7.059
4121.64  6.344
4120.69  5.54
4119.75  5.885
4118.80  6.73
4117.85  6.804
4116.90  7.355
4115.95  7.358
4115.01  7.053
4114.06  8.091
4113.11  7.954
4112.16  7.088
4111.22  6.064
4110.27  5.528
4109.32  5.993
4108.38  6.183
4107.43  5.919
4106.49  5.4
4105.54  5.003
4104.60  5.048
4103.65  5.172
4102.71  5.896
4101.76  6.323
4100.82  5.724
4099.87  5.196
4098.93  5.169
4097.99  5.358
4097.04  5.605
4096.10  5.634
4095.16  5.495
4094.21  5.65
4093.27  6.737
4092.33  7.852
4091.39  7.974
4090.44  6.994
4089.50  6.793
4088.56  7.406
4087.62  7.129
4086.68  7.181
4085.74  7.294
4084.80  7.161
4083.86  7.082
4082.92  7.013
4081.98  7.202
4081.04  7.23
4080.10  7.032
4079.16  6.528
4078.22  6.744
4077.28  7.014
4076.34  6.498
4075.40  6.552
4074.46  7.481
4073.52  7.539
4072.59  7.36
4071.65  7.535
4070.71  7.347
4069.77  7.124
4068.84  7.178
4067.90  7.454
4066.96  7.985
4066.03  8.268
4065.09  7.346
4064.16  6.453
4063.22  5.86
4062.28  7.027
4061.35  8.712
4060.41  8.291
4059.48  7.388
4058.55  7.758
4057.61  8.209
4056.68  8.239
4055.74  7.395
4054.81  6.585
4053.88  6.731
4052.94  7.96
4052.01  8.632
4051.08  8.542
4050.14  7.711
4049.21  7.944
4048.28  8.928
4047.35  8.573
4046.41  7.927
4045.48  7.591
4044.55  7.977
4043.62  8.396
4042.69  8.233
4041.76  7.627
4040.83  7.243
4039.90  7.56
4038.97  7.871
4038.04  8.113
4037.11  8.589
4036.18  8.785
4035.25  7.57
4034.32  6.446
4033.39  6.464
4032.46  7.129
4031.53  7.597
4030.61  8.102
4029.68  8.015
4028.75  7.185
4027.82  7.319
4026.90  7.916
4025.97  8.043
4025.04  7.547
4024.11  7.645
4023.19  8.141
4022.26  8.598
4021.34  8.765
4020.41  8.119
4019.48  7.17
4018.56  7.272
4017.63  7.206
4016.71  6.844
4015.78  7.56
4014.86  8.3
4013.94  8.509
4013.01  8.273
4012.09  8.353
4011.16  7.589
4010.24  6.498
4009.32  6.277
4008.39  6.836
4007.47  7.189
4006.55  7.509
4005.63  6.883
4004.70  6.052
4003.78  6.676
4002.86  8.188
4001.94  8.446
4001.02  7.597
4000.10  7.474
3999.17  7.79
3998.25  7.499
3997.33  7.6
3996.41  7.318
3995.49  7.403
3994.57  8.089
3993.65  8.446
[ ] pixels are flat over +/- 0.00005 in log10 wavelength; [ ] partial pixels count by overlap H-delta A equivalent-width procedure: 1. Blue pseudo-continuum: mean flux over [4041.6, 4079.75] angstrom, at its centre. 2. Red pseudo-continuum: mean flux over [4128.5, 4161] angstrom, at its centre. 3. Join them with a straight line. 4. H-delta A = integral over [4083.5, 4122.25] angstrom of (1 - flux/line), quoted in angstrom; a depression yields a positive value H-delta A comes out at 4.6 angstrom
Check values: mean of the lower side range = 7.57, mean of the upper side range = 6.94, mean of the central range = 6.4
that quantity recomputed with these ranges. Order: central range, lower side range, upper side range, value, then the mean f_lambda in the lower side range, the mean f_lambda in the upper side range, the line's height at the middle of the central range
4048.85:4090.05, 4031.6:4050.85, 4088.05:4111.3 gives -2.5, 7.83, 6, 6.95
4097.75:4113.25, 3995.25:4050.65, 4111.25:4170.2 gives 3.0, 7.67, 6.94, 7.15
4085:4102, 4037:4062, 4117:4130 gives 1.8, 7.94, 6.64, 7.17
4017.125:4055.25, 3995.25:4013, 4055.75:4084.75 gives -2.4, 7.35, 7.31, 7.33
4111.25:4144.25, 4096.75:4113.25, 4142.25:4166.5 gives -3.5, 5.77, 6.88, 6.28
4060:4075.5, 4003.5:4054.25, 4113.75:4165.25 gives 0.0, 7.69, 6.9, 7.41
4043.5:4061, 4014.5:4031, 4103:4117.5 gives -1.6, 7.76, 6.35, 7.28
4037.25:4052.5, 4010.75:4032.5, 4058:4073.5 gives -0.9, 7.81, 7.45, 7.62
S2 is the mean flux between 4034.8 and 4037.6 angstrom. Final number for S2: 8.31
